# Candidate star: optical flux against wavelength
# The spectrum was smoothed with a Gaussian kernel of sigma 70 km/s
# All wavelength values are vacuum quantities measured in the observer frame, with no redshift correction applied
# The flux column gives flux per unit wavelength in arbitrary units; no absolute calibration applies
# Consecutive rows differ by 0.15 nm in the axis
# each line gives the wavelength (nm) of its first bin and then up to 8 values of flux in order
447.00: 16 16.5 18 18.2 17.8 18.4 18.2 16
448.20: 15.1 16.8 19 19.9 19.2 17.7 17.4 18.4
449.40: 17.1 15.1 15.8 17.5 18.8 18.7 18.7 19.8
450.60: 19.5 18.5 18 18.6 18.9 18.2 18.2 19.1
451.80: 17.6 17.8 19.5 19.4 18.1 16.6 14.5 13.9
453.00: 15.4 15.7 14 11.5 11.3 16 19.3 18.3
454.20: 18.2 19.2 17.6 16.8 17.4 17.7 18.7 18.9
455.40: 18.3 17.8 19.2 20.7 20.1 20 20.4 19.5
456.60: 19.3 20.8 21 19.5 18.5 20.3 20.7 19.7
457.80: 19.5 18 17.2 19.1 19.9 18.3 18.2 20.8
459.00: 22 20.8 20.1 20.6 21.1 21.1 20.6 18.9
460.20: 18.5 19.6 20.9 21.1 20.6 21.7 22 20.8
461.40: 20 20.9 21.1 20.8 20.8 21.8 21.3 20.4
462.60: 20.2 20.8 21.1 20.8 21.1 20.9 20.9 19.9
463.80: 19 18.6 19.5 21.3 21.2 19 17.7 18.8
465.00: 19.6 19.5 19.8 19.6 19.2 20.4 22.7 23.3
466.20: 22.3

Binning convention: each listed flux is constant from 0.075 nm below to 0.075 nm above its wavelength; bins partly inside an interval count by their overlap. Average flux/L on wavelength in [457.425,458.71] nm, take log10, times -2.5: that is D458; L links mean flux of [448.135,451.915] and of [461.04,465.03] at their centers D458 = 0.028 mag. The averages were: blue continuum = 18.1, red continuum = 20.4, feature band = 19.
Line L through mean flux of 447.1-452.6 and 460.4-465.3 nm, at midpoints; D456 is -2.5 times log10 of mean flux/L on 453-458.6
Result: 0.05 mag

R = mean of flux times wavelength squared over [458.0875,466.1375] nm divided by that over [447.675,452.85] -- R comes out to 1.2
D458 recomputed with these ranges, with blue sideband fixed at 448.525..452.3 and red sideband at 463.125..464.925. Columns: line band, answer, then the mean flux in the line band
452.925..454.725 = 0.16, 16.1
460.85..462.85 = -0.07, 21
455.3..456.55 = -0.03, 19.5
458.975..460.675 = -0.06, 20.4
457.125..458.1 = -0.01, 19.3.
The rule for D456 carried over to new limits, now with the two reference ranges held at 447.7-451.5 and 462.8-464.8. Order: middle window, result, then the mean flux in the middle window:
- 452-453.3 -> 0.119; 16.5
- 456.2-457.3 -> -0.047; 19.9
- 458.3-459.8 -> -0.049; 20.3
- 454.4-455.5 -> 0.049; 17.9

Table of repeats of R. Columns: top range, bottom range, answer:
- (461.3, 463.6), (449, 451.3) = 1.22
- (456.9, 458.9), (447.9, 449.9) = 1.16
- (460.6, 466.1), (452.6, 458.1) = 1.18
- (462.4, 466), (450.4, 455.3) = 1.22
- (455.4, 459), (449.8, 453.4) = 1.13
